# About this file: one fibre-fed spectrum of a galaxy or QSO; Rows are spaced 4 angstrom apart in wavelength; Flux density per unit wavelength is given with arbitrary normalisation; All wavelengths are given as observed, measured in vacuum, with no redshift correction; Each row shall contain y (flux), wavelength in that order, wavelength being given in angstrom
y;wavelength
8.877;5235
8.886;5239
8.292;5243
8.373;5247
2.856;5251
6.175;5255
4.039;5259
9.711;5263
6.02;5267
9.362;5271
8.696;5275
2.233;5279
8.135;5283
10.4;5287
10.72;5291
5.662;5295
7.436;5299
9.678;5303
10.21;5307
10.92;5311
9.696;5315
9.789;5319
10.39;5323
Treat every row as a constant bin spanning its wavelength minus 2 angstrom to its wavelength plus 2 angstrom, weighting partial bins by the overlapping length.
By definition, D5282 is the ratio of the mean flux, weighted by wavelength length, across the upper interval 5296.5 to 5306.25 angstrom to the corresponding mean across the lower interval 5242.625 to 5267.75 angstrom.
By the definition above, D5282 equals 1.3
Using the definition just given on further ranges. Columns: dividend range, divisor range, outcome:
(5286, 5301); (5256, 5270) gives 1.25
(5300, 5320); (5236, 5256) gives 1.41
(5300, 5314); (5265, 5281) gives 1.52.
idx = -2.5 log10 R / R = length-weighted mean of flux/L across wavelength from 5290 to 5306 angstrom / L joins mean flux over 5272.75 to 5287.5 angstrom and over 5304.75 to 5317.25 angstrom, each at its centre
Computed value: 0.07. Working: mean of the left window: 7.09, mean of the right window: 10.3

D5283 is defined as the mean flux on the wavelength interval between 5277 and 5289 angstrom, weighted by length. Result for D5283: 6.92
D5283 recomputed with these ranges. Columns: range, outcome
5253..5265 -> 6.64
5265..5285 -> 6.89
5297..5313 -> 9.56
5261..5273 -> 8.36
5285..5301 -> 8.55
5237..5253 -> 7.1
